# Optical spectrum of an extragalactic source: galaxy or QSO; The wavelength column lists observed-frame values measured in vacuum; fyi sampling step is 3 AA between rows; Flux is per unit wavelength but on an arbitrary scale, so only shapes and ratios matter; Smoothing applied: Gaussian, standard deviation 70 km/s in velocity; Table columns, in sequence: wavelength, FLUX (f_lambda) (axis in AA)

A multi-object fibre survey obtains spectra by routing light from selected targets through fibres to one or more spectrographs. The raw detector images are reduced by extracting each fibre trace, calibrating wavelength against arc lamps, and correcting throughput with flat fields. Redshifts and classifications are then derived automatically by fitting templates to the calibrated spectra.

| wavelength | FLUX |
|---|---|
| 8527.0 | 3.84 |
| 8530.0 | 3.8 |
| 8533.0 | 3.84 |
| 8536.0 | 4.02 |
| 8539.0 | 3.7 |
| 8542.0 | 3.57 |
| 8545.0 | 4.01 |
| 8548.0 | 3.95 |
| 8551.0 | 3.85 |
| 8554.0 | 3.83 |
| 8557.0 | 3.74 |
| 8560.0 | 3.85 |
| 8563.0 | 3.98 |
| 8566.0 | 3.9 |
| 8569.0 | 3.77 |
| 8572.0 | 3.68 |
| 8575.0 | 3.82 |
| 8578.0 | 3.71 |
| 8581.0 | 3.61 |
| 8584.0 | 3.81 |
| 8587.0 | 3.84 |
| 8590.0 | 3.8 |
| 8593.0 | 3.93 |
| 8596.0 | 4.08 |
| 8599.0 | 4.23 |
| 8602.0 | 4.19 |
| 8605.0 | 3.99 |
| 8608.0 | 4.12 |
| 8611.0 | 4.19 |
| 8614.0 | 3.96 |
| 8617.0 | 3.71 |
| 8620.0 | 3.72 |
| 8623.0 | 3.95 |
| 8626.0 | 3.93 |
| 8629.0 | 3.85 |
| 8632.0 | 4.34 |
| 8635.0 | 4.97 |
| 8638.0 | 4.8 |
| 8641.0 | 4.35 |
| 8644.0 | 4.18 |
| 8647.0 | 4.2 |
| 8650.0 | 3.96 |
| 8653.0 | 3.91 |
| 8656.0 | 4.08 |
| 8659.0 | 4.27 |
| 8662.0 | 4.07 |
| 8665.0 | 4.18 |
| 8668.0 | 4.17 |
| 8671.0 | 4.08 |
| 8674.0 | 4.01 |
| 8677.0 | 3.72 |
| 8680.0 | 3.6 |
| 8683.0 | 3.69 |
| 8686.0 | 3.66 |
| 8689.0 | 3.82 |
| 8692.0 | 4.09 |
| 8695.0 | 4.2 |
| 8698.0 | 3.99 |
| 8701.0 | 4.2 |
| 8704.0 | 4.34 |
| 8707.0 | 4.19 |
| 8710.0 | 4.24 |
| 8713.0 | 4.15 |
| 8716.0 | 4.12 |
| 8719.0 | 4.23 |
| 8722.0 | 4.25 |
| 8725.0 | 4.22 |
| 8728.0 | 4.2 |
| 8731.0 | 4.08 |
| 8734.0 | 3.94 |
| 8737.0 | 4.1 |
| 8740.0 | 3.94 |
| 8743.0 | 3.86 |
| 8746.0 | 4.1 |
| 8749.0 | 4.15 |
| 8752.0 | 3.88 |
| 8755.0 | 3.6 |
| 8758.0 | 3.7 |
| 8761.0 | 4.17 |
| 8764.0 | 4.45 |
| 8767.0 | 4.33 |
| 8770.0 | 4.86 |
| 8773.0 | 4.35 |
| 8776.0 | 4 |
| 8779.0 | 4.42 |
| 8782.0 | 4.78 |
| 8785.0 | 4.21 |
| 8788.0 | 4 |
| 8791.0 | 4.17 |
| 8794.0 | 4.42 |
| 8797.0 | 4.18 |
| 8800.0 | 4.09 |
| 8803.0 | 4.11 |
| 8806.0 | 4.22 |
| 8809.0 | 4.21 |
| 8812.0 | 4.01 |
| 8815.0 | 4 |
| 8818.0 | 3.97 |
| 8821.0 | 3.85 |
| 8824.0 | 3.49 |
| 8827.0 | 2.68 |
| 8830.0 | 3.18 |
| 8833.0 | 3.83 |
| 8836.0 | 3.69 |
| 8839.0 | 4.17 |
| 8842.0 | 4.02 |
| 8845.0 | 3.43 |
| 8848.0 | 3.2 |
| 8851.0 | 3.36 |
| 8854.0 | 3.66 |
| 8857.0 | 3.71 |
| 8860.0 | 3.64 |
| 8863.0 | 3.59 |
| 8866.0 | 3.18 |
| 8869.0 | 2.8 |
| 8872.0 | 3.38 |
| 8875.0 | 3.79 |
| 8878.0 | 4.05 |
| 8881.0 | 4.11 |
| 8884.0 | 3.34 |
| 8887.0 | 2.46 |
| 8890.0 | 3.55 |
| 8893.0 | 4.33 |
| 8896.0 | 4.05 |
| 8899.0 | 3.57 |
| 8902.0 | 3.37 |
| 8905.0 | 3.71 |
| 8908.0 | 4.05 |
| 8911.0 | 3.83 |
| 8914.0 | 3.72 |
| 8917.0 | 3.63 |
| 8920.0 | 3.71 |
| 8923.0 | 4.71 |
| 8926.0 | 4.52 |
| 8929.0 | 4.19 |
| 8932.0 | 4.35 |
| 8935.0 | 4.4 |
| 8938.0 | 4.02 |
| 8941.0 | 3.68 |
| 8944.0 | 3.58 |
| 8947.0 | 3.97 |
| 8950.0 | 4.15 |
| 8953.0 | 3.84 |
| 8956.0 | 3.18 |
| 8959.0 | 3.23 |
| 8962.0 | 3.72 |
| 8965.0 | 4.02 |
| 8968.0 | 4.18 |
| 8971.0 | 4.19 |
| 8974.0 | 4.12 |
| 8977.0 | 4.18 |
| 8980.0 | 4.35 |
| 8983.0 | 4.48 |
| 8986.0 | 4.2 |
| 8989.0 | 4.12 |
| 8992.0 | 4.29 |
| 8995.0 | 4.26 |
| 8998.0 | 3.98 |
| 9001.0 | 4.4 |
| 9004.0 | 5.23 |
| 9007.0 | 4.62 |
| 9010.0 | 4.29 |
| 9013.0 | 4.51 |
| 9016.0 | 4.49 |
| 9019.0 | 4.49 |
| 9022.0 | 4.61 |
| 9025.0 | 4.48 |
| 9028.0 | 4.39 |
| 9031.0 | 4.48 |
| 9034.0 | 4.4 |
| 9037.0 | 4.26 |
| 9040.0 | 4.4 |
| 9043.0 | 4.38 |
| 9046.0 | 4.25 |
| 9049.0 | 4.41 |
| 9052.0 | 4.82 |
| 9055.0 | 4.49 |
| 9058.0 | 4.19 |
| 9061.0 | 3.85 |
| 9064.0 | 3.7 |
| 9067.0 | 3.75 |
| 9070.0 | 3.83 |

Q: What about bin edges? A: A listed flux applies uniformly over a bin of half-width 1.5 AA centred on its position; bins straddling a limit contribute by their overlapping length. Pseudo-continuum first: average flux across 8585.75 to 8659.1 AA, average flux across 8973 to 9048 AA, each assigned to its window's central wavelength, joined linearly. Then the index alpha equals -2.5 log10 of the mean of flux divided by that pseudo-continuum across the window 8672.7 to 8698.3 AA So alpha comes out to 0.08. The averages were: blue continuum 4.1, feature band 3.86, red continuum 4.39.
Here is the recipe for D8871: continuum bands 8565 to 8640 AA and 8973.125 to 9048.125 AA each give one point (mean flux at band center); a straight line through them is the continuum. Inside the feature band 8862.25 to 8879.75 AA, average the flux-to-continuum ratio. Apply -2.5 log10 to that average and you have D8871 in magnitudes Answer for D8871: 0.22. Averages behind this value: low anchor 4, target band 3.47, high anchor 4.39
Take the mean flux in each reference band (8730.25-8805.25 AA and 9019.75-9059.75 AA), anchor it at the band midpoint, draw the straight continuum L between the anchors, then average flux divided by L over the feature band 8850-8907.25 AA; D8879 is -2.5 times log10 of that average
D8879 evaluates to 0.194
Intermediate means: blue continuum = 4.16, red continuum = 4.43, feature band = 3.57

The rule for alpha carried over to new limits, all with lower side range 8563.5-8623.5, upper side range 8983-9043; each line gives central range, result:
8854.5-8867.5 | 0.193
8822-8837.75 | 0.227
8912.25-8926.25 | 0.076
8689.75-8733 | -0.033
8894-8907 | 0.153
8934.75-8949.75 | 0.111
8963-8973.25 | 0.065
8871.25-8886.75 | 0.166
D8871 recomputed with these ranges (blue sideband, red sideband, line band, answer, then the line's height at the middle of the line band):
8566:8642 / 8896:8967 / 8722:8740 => -0.039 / 3.96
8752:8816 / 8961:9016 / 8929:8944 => 0.053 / 4.27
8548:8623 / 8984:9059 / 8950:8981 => 0.118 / 4.35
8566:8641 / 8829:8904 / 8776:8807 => -0.149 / 3.7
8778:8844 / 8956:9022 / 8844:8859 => 0.162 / 4.04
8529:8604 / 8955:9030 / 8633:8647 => -0.154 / 3.93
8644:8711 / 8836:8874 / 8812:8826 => -0.052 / 3.63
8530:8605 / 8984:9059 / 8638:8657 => -0.055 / 3.96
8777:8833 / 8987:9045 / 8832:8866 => 0.125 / 4.08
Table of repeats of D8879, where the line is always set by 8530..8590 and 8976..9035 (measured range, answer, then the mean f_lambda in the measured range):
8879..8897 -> 0.170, 3.64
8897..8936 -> 0.084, 3.98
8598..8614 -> -0.067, 4.12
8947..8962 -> 0.190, 3.65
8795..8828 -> 0.063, 3.92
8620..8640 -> -0.094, 4.26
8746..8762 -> 0.045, 3.91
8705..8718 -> -0.044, 4.18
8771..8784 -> -0.074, 4.4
